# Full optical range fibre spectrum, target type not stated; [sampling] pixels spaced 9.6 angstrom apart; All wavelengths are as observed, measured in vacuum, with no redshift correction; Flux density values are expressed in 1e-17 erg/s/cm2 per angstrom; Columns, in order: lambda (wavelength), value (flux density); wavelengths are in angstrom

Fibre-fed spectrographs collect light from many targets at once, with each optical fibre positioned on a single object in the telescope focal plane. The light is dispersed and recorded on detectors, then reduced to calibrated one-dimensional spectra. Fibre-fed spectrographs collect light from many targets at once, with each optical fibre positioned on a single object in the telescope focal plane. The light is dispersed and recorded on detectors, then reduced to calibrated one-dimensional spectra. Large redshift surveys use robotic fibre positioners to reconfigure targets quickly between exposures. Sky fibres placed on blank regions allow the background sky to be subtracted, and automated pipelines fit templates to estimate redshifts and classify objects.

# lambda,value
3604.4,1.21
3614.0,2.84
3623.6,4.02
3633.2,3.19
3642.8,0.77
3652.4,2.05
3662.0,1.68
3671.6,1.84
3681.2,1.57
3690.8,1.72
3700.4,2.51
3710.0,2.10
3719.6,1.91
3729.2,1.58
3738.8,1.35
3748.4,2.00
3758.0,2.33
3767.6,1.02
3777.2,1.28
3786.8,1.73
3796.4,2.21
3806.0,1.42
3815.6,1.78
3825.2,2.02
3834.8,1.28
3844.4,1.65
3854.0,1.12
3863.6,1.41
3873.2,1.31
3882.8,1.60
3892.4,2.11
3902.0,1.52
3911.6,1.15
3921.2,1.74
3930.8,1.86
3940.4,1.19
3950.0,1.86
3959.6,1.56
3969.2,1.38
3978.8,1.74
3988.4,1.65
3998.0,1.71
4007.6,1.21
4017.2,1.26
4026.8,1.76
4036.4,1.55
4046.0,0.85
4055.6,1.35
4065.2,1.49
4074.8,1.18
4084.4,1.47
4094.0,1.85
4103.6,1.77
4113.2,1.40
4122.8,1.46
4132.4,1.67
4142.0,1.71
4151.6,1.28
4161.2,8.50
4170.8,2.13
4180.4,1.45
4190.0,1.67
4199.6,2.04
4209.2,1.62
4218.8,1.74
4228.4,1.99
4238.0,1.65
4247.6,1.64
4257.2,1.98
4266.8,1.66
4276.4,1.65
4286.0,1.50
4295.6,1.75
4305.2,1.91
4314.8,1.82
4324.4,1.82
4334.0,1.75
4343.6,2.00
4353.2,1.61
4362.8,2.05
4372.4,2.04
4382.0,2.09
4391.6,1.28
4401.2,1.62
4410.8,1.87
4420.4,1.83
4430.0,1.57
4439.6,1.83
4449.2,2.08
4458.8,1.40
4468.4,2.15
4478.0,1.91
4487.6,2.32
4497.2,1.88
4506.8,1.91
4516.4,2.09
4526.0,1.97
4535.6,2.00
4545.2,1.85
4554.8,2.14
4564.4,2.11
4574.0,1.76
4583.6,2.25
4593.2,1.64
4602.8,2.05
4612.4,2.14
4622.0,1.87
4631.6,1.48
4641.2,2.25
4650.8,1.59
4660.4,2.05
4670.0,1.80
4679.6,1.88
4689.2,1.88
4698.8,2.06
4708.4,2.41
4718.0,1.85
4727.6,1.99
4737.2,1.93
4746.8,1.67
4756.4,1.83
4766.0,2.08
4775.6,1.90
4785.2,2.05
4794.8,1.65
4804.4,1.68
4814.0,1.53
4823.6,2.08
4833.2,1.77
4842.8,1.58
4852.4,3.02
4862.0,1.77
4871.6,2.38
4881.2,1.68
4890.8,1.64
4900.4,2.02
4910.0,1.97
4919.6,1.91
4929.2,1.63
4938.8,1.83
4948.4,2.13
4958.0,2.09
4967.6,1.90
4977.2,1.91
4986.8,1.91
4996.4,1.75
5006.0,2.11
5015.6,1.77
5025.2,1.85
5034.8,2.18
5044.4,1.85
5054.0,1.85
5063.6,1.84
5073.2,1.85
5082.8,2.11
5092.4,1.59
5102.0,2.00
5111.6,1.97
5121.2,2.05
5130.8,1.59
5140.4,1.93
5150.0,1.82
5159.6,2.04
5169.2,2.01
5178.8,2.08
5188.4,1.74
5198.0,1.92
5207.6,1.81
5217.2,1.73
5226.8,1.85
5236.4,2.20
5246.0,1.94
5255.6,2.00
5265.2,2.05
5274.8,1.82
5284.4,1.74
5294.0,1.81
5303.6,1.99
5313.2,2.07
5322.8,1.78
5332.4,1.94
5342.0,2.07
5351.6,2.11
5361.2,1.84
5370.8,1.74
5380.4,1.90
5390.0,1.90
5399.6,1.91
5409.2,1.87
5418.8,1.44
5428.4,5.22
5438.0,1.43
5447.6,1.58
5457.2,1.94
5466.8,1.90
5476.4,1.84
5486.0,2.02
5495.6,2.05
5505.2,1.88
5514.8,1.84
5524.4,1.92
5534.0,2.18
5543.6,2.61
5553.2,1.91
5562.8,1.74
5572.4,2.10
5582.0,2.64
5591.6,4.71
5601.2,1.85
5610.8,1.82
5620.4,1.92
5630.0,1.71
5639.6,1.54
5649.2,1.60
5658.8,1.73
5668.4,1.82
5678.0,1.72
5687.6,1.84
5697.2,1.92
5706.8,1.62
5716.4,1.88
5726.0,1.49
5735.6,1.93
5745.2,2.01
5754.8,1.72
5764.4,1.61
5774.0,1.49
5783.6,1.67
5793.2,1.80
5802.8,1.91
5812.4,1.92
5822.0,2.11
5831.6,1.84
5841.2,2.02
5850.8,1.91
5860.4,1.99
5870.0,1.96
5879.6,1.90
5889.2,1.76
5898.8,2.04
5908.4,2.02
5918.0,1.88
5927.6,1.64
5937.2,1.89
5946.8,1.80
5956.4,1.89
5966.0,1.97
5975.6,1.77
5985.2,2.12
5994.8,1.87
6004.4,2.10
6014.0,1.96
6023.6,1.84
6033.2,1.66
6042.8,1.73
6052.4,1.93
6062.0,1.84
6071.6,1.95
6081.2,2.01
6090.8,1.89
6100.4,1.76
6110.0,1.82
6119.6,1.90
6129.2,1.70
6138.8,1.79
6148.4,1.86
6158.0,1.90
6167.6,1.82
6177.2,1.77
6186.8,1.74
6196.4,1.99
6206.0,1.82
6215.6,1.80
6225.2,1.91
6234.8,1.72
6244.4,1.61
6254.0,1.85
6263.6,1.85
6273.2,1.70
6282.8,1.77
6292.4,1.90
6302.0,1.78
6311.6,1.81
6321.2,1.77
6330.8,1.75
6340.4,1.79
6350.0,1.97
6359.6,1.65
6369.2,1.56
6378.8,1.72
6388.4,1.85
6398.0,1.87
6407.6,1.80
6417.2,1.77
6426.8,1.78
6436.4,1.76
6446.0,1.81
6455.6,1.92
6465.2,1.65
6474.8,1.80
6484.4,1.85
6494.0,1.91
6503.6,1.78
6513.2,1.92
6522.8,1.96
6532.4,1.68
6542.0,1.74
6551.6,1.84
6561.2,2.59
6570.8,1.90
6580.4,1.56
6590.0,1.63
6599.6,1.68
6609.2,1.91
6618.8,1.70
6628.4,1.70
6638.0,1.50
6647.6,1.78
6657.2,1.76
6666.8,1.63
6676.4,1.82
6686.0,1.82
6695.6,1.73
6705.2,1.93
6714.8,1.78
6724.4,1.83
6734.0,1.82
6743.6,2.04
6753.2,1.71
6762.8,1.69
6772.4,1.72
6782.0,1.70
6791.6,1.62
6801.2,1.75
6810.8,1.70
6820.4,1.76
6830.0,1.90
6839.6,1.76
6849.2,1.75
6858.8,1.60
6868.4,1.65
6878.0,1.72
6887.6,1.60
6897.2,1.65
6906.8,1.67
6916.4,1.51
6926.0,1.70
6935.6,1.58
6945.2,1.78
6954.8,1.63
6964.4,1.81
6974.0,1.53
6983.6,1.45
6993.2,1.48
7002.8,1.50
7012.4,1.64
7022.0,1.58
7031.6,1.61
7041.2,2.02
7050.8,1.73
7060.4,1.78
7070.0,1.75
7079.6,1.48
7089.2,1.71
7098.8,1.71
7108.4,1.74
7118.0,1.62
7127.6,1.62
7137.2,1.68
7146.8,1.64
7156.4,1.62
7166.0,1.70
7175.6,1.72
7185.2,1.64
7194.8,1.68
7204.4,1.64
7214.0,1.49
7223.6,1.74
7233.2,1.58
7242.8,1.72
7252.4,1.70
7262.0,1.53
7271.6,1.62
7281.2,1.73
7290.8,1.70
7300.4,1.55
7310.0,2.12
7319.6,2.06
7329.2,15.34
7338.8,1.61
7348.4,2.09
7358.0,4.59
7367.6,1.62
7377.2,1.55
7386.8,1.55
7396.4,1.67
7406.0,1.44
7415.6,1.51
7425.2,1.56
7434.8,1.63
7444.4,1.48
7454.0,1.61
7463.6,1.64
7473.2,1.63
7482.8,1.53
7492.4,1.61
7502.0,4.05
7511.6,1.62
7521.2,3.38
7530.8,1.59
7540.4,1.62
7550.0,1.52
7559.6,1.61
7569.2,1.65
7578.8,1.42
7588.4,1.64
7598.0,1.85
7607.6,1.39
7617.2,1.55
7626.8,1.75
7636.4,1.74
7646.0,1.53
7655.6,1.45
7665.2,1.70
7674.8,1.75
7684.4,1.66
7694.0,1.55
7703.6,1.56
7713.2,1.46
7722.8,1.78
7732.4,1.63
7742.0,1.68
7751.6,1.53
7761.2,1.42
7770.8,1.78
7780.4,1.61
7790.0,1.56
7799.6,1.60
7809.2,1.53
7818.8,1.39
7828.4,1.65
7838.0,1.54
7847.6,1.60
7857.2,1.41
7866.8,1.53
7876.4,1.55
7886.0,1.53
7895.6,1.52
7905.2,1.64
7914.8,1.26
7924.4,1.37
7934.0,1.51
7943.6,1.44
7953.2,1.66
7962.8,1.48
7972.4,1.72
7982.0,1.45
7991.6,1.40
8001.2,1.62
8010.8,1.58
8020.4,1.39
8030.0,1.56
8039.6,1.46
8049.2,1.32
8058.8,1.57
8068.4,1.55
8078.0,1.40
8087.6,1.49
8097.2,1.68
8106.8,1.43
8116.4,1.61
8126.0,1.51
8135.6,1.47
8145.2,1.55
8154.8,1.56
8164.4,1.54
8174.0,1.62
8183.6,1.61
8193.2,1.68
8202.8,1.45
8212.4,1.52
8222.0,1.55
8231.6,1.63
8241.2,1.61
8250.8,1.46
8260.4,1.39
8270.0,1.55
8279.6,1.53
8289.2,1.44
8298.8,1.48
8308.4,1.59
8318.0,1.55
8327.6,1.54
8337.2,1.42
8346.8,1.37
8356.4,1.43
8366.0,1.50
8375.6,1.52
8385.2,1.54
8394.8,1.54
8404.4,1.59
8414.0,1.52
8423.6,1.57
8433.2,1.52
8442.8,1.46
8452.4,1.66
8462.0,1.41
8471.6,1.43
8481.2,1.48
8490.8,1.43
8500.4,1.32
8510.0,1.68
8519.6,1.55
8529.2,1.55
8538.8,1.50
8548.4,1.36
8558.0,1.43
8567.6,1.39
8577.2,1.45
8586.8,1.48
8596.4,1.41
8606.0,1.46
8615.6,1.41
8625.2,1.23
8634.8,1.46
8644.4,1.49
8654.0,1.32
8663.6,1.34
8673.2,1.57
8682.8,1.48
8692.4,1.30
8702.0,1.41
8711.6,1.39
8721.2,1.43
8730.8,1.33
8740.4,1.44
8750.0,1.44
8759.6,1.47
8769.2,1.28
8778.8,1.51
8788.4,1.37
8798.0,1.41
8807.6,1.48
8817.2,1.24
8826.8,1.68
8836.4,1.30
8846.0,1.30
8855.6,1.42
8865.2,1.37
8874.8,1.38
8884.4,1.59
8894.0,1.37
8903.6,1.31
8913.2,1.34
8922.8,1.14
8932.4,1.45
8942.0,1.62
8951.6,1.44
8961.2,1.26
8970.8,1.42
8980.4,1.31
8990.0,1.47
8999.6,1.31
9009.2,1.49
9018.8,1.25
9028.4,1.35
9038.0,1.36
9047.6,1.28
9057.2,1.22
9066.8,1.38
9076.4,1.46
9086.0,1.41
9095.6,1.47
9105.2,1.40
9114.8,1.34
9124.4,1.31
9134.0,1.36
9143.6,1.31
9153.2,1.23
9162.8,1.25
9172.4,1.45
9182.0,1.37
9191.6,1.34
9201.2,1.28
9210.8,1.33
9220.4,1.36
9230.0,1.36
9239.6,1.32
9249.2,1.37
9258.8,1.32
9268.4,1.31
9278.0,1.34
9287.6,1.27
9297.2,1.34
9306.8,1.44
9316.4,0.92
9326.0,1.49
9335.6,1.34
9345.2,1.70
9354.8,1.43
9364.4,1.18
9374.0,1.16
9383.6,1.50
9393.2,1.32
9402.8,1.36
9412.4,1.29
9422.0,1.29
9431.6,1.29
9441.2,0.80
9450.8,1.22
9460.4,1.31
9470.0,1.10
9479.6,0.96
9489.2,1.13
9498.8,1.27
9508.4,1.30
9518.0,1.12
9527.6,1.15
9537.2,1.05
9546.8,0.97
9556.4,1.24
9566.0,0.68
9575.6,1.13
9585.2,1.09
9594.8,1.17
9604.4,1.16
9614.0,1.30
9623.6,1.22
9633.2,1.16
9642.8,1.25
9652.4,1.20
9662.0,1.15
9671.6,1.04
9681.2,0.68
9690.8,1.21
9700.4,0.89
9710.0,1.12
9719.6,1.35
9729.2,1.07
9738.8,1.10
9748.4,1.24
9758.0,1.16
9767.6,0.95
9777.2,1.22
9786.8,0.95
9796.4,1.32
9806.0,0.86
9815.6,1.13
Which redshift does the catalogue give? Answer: 0.117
